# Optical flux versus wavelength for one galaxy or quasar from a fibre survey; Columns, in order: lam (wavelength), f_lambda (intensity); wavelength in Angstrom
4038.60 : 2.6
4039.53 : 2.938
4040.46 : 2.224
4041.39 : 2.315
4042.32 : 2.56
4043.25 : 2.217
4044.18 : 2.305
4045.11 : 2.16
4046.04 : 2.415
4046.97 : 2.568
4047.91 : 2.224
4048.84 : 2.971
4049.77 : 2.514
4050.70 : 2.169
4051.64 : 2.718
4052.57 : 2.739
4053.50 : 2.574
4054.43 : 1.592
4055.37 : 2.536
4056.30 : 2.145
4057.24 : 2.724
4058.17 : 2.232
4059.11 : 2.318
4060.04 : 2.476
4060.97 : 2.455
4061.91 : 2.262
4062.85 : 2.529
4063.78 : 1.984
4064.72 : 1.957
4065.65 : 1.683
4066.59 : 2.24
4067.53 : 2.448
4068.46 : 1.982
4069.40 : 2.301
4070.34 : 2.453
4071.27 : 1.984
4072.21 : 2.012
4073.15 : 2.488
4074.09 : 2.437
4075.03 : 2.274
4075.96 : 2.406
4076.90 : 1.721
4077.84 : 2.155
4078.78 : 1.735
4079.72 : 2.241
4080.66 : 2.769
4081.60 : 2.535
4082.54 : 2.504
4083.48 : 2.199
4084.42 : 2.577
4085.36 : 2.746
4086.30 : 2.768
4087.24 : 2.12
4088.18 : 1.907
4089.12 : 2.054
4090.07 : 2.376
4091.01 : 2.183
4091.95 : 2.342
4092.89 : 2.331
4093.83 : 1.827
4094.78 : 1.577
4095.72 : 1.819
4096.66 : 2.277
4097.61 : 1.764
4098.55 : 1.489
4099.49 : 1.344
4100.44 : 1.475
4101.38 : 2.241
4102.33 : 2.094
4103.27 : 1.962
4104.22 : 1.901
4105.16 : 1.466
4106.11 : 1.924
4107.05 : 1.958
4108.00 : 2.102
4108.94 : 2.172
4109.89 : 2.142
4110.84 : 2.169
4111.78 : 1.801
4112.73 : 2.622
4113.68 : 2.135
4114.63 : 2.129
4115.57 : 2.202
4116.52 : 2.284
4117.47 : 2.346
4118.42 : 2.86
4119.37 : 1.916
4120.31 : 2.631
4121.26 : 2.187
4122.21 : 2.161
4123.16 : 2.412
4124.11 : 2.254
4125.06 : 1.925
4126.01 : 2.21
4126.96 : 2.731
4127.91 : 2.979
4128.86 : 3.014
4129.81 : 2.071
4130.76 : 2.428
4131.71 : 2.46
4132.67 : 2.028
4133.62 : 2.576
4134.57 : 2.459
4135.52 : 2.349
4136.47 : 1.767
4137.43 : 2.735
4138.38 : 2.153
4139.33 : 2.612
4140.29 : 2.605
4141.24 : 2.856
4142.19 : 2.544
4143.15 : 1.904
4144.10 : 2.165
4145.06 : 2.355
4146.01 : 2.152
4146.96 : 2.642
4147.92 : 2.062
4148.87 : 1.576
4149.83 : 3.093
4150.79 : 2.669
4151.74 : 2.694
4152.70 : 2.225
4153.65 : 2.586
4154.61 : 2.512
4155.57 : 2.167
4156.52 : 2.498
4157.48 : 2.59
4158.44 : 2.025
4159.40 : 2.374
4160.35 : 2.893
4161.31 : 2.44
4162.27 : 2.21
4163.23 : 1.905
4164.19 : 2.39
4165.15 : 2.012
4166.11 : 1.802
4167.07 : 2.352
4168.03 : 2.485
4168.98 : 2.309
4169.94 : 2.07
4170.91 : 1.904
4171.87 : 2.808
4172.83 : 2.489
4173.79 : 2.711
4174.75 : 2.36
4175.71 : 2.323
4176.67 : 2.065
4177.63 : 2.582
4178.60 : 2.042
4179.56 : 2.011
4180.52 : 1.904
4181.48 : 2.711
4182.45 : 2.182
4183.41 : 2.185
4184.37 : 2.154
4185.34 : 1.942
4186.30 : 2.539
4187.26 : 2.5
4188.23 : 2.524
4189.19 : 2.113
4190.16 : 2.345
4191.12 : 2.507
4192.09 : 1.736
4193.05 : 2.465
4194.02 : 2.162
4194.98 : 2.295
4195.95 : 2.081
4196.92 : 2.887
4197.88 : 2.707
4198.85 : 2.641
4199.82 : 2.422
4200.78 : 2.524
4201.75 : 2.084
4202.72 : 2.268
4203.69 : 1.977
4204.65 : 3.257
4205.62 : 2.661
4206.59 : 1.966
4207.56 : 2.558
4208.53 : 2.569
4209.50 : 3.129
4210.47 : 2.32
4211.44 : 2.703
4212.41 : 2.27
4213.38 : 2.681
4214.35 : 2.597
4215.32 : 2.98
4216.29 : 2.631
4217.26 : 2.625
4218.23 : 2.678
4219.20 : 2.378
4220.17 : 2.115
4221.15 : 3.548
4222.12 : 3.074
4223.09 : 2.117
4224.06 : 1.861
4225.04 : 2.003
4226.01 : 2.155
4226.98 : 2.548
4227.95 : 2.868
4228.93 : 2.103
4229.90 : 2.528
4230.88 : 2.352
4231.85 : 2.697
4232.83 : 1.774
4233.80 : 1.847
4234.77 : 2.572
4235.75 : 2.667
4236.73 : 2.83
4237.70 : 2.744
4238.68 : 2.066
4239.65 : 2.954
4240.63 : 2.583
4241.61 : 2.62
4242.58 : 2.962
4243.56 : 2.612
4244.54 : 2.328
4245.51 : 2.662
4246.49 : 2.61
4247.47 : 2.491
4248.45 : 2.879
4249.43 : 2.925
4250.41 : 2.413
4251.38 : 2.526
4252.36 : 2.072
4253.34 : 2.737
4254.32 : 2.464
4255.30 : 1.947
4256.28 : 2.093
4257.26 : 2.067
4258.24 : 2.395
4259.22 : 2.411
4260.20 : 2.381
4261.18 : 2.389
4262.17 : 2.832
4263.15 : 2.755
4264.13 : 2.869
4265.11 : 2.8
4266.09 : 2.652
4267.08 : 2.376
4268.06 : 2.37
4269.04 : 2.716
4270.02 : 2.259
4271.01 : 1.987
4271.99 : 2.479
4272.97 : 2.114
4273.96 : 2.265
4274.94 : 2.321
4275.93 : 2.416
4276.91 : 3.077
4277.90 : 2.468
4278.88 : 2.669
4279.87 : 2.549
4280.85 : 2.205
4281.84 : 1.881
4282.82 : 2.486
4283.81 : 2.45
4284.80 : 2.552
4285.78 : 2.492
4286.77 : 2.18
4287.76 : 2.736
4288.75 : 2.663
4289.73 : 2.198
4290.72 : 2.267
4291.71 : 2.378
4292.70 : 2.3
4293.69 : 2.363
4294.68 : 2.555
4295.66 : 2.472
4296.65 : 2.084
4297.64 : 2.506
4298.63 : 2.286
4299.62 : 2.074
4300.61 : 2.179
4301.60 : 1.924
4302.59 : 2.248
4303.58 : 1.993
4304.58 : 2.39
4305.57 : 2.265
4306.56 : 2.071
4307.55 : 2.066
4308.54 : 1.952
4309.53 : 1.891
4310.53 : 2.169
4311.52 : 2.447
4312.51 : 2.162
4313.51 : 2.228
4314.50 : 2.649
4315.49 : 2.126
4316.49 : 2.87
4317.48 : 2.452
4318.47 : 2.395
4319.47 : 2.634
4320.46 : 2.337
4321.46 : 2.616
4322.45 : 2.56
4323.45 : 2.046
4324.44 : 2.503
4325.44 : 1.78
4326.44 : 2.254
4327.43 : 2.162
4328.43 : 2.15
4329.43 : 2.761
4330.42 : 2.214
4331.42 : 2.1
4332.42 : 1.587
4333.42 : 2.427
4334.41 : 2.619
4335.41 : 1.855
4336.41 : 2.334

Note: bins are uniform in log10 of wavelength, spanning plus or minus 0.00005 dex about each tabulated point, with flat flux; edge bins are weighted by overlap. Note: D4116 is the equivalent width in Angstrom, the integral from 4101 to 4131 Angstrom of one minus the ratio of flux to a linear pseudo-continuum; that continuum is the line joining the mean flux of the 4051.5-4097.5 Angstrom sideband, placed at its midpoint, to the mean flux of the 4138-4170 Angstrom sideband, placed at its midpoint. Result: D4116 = 0.99 Angstrom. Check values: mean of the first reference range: 2.25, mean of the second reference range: 2.36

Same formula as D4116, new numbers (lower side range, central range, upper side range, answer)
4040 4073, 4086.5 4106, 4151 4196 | 3.1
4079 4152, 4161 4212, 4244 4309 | -0.7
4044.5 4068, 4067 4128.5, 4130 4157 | 4.8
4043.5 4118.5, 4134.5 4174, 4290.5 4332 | -2.3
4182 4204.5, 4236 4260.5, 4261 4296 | -1.0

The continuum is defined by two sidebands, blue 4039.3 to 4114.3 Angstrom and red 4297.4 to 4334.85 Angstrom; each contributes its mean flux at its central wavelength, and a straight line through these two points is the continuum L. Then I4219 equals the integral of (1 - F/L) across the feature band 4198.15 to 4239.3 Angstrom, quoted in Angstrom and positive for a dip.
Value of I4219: -4.5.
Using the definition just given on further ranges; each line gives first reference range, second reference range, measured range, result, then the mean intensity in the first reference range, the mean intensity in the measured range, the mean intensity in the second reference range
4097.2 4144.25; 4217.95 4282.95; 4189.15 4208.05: -0.16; 2.22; 2.39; 2.47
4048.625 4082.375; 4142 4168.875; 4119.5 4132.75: -0.41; 2.3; 2.39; 2.33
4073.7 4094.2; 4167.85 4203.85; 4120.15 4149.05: -0.74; 2.28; 2.36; 2.32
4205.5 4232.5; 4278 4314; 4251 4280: -0.83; 2.52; 2.45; 2.29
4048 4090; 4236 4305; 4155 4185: 1.12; 2.31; 2.29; 2.44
